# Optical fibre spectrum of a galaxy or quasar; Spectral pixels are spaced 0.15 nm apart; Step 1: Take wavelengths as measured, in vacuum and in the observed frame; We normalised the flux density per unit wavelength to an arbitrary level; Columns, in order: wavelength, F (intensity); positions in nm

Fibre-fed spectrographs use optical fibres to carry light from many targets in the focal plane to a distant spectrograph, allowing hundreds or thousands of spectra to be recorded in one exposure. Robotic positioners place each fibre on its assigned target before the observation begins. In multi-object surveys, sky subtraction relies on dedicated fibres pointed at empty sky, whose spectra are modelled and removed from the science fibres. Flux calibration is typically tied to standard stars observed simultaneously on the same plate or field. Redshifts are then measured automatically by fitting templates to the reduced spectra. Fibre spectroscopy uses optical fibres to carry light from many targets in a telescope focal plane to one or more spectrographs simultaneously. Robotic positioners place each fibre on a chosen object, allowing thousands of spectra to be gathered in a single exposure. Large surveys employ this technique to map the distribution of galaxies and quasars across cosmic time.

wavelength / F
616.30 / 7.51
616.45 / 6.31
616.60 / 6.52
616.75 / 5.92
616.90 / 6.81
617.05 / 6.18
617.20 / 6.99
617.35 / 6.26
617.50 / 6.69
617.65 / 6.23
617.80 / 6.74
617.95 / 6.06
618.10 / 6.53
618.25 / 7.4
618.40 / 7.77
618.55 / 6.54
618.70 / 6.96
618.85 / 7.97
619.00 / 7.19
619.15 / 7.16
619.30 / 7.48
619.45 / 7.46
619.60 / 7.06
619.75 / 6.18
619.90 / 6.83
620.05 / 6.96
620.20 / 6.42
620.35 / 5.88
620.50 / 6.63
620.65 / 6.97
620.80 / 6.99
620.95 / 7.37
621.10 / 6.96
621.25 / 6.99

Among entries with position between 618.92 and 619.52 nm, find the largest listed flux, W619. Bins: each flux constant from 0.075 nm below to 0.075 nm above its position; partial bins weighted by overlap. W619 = 7.48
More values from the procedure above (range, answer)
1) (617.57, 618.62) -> 7.77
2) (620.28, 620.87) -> 6.99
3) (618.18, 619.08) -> 7.97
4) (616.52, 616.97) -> 6.81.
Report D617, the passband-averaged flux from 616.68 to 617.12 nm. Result 6.31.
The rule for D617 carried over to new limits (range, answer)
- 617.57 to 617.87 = 6.48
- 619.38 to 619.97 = 6.88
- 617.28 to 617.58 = 6.47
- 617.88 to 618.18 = 6.32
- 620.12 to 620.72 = 6.47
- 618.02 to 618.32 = 6.94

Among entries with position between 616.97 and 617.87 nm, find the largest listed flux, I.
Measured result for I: 6.99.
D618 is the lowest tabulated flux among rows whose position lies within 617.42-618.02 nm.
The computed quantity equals 6.06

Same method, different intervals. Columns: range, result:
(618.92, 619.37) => 7.16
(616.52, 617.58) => 5.92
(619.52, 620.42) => 5.88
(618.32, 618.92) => 6.54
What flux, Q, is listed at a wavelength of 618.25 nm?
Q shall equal 7.4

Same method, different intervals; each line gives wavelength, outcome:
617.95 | 6.06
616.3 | 7.51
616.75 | 5.92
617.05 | 6.18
